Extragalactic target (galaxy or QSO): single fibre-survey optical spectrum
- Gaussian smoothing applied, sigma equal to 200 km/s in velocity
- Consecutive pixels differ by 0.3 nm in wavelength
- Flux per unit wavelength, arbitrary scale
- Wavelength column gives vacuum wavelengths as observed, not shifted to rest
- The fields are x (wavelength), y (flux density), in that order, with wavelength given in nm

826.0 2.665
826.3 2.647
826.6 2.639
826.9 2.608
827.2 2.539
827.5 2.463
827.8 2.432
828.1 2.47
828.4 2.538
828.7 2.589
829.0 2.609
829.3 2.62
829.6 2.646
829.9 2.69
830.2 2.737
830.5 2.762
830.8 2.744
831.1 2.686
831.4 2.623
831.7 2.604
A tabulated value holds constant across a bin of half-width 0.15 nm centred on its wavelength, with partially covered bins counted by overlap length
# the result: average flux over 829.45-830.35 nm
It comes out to 2.69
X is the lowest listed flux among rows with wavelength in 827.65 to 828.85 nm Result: 2.432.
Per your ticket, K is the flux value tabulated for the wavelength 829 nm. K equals 2.609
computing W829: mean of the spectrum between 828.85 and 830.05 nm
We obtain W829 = 2.64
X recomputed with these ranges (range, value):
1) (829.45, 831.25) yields 2.646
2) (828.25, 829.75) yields 2.538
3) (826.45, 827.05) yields 2.608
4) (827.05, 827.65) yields 2.463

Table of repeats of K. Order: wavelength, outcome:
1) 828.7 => 2.589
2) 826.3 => 2.647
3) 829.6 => 2.646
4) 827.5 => 2.463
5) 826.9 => 2.608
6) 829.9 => 2.69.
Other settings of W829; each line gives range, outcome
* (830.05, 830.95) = 2.75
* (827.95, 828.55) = 2.5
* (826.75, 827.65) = 2.54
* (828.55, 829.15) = 2.6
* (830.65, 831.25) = 2.71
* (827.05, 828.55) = 2.49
